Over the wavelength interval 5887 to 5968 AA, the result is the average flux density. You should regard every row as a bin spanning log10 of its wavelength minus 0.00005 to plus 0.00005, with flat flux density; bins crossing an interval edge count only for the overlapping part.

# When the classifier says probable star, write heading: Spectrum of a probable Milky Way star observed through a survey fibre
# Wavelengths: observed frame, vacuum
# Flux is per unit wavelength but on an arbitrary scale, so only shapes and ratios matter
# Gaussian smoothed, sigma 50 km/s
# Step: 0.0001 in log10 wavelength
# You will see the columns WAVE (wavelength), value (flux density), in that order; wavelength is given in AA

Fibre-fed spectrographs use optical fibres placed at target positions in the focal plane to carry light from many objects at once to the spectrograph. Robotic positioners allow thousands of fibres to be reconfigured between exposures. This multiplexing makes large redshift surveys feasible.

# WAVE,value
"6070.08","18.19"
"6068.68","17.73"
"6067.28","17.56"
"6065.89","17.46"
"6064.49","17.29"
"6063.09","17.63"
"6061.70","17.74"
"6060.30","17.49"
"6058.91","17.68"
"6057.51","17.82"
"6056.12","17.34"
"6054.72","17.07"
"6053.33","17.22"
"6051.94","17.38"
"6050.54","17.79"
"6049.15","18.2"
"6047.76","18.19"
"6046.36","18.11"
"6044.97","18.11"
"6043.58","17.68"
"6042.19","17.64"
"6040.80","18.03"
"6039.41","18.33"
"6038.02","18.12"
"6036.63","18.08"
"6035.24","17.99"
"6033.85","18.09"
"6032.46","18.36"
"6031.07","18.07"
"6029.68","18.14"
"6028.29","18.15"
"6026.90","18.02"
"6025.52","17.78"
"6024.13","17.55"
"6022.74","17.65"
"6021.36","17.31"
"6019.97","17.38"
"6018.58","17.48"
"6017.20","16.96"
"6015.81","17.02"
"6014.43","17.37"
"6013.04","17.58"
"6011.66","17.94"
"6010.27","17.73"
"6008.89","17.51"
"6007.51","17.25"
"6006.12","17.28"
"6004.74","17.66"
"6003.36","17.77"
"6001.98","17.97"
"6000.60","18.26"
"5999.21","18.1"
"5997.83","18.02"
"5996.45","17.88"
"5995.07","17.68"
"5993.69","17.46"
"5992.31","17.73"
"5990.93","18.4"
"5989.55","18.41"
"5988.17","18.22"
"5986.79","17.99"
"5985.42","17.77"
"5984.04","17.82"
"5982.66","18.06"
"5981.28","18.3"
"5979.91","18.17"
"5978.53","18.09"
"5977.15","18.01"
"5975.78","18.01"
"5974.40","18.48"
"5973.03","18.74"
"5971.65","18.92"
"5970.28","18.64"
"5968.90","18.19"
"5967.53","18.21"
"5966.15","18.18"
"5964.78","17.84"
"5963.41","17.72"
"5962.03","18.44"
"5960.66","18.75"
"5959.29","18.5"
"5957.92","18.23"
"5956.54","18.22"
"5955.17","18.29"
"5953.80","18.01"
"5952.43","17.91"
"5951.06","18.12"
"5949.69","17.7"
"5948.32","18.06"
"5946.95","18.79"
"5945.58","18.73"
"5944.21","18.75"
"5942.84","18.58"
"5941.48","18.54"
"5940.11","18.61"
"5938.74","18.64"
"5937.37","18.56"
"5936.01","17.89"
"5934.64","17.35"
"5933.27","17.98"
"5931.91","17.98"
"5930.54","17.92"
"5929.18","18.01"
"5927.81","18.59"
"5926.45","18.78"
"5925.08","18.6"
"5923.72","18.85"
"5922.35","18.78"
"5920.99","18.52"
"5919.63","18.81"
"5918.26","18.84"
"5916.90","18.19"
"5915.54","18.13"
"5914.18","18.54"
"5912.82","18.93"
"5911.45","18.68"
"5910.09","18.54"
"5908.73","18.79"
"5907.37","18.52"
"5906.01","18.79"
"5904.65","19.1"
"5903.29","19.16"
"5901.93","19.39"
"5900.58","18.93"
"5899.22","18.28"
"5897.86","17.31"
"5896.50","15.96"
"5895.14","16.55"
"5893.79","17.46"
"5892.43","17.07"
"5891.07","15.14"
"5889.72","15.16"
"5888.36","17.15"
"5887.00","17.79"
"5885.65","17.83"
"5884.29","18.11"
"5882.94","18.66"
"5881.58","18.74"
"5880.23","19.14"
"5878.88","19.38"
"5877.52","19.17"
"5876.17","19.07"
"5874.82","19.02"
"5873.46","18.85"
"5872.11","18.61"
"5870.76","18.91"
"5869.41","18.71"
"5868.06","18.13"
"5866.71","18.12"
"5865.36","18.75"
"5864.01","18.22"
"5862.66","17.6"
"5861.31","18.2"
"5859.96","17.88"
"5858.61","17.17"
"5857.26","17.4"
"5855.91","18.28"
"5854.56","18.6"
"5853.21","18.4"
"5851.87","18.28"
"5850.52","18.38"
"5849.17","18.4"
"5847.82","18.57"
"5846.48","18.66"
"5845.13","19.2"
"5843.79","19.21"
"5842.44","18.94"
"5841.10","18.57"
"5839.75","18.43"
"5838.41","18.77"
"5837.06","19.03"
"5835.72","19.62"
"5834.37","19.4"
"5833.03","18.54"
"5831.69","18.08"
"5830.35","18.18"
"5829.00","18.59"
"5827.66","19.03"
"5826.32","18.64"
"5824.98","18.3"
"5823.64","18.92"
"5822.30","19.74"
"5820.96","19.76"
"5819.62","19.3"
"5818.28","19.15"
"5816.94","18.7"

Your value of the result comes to 18.2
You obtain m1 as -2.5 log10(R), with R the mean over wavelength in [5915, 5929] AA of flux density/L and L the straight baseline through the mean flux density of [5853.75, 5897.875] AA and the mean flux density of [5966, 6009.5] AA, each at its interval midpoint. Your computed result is -0.04 mag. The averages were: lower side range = 18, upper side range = 18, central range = 18.6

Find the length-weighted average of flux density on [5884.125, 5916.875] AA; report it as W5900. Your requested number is 17.9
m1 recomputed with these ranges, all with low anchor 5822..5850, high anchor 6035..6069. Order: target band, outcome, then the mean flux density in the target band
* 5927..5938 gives 0.016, 18.1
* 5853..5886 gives 0.011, 18.4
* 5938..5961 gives -0.008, 18.4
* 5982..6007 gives 0.007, 17.9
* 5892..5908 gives 0.025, 18.1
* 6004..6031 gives 0.020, 17.6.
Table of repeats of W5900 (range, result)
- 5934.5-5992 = 18.3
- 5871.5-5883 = 19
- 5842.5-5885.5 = 18.5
